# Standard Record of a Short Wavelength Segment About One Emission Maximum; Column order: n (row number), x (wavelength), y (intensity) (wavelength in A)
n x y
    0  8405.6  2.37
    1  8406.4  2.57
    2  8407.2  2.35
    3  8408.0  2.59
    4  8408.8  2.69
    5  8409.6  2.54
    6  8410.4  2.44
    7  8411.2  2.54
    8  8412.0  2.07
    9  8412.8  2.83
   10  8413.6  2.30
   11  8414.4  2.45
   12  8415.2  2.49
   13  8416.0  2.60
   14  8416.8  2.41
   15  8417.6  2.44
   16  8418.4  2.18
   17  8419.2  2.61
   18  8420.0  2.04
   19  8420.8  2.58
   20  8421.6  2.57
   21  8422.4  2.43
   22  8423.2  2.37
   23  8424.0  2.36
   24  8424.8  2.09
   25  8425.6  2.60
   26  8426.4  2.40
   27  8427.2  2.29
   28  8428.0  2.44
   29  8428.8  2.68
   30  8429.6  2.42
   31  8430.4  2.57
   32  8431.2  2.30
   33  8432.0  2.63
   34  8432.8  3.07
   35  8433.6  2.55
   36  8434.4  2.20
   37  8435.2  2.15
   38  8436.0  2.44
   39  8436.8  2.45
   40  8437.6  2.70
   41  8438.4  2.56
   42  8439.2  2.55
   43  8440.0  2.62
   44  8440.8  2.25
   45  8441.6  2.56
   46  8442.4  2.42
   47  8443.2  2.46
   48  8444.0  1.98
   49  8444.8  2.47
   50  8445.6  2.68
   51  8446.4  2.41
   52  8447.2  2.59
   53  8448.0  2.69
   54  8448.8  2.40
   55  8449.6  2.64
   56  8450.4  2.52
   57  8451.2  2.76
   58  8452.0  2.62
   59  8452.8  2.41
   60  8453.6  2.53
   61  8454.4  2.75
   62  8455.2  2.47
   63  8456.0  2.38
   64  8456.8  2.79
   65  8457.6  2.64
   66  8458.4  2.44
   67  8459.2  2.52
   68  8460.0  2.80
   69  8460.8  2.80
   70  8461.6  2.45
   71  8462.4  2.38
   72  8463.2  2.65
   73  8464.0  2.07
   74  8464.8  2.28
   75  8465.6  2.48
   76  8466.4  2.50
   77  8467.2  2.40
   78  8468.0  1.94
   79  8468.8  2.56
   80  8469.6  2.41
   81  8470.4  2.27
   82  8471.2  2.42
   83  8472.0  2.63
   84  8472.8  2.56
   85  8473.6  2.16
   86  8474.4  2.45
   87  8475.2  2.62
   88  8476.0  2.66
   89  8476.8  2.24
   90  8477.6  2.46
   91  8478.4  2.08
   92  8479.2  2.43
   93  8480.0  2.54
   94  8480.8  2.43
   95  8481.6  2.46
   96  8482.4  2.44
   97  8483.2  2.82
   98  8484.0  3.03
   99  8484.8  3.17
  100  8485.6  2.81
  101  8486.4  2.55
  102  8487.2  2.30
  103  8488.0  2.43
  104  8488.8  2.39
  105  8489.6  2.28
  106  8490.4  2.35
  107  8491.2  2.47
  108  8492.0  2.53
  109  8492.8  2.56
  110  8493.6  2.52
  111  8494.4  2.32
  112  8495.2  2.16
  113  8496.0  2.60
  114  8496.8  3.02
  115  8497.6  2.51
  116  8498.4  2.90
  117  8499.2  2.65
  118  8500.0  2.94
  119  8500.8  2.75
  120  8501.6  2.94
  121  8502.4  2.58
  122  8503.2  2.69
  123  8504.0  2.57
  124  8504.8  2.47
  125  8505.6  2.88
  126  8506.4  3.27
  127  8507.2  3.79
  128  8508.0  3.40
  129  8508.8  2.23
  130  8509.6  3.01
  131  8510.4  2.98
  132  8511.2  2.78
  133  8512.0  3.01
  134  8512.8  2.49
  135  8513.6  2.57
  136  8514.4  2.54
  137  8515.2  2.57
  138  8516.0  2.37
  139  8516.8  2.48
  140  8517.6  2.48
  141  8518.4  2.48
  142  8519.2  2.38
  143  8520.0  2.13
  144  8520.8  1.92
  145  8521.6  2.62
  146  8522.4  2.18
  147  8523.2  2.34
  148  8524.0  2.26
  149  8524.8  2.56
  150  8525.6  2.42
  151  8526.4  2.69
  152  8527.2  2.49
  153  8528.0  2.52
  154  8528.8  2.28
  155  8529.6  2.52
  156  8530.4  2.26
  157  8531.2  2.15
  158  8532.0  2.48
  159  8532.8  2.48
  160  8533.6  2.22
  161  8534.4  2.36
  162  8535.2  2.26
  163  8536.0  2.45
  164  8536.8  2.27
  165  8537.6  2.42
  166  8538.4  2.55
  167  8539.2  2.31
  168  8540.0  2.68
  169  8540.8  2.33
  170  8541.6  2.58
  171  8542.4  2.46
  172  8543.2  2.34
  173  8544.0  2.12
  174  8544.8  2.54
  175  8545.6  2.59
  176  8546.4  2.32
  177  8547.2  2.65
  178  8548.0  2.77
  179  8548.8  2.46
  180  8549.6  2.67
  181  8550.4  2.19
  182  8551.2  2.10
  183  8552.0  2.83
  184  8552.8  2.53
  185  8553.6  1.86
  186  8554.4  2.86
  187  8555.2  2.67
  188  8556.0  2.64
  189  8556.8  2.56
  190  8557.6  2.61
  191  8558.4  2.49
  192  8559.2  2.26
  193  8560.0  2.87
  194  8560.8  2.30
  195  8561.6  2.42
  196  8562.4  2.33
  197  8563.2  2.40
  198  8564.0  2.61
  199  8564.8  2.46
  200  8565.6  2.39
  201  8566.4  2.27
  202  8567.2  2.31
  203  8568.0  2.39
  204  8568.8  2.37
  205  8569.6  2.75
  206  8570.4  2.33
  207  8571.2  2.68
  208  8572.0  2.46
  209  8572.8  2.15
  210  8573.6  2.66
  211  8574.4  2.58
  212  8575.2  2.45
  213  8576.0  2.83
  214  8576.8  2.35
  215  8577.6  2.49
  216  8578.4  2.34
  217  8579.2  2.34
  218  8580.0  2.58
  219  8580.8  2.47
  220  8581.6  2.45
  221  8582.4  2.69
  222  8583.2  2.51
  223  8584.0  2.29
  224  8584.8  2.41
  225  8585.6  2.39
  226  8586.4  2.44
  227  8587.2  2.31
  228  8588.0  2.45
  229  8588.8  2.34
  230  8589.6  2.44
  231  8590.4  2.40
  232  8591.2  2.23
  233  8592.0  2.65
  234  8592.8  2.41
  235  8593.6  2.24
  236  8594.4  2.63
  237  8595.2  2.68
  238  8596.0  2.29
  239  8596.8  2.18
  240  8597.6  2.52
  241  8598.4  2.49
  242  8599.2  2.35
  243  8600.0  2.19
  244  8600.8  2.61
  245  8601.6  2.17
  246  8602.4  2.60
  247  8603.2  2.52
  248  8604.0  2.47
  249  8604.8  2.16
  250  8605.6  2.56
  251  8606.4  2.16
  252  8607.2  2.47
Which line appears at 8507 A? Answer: [N II]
